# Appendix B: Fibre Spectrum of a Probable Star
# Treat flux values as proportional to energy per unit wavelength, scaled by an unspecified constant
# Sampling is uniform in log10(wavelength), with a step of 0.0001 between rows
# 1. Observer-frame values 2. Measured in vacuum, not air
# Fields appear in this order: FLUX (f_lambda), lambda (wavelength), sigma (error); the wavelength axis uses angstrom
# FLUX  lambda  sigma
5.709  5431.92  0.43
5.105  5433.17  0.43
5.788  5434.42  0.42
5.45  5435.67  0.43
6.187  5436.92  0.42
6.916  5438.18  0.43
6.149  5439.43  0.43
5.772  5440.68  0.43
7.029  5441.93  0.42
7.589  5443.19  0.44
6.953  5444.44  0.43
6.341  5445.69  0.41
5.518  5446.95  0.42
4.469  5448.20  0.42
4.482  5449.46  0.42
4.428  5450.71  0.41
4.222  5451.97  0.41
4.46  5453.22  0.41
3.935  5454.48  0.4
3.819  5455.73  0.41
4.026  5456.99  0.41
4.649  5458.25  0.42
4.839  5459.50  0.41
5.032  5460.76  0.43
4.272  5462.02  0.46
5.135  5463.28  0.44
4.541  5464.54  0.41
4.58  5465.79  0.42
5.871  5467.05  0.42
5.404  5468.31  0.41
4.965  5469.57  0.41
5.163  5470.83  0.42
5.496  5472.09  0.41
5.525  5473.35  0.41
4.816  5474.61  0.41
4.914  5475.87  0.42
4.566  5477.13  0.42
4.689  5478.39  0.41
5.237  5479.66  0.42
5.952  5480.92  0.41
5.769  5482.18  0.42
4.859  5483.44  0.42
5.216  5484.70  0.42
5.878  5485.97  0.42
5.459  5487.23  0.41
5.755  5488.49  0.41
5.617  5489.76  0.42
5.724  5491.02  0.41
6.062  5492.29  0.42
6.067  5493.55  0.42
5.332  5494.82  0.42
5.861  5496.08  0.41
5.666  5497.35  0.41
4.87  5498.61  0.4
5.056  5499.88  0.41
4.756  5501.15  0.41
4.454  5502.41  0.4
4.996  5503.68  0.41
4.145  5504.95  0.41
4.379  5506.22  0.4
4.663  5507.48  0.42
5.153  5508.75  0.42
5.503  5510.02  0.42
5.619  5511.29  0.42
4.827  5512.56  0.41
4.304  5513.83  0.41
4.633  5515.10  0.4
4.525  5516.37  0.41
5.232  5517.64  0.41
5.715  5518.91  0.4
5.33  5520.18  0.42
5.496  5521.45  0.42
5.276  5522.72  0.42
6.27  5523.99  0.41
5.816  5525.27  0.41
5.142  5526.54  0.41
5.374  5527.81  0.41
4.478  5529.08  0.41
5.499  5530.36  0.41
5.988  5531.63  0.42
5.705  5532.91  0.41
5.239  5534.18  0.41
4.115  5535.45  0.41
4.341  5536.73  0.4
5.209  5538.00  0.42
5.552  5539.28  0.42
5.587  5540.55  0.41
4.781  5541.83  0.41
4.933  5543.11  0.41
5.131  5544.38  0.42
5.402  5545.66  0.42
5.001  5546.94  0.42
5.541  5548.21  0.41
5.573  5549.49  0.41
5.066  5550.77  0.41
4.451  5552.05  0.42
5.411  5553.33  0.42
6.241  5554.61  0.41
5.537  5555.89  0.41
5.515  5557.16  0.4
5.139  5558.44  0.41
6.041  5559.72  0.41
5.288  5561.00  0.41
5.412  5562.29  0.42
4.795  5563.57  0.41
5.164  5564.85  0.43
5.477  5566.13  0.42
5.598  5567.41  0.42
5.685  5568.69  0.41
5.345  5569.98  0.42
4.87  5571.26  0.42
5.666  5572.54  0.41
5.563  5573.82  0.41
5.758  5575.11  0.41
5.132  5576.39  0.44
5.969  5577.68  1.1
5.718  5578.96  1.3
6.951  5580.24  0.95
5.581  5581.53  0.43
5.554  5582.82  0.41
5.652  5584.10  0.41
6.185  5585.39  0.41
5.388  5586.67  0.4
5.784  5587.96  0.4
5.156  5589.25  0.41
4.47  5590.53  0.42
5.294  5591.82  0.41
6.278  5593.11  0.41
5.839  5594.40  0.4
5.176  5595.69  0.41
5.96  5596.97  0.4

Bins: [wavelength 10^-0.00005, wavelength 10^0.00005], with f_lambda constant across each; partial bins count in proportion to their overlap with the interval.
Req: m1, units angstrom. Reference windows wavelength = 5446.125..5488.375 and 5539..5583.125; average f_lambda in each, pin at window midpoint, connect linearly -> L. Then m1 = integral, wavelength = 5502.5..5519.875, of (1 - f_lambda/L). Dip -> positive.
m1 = 0.93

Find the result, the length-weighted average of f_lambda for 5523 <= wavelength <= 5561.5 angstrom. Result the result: 5.31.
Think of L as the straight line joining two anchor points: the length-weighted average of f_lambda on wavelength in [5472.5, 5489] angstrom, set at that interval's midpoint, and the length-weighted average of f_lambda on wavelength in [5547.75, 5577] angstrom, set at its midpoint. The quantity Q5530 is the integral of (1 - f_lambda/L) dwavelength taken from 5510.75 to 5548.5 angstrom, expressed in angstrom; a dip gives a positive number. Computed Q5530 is 1.1 angstrom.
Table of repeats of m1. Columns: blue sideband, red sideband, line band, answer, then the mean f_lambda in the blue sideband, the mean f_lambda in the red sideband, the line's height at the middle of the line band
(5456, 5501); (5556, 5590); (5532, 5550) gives 0.9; 5.21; 5.55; 5.43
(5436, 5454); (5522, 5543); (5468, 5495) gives 0.7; 5.73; 5.26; 5.54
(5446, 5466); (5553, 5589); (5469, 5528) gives -3.7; 4.55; 5.58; 4.93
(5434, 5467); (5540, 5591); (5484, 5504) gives -0.4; 5.26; 5.44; 5.33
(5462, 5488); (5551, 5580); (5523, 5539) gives 0.2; 5.18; 5.46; 5.35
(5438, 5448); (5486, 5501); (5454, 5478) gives 4.8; 6.43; 5.57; 6.04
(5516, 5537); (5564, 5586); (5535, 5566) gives 1.3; 5.29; 5.63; 5.46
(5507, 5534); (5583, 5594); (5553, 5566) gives -0.1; 5.27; 5.53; 5.42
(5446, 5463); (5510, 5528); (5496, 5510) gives 0.5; 4.52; 5.26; 5.08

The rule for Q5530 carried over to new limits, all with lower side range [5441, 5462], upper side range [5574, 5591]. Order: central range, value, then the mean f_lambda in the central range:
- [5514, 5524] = 0.33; 5.21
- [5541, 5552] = 0.70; 5.14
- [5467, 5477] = -0.03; 5.2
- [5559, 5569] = 0.27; 5.42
